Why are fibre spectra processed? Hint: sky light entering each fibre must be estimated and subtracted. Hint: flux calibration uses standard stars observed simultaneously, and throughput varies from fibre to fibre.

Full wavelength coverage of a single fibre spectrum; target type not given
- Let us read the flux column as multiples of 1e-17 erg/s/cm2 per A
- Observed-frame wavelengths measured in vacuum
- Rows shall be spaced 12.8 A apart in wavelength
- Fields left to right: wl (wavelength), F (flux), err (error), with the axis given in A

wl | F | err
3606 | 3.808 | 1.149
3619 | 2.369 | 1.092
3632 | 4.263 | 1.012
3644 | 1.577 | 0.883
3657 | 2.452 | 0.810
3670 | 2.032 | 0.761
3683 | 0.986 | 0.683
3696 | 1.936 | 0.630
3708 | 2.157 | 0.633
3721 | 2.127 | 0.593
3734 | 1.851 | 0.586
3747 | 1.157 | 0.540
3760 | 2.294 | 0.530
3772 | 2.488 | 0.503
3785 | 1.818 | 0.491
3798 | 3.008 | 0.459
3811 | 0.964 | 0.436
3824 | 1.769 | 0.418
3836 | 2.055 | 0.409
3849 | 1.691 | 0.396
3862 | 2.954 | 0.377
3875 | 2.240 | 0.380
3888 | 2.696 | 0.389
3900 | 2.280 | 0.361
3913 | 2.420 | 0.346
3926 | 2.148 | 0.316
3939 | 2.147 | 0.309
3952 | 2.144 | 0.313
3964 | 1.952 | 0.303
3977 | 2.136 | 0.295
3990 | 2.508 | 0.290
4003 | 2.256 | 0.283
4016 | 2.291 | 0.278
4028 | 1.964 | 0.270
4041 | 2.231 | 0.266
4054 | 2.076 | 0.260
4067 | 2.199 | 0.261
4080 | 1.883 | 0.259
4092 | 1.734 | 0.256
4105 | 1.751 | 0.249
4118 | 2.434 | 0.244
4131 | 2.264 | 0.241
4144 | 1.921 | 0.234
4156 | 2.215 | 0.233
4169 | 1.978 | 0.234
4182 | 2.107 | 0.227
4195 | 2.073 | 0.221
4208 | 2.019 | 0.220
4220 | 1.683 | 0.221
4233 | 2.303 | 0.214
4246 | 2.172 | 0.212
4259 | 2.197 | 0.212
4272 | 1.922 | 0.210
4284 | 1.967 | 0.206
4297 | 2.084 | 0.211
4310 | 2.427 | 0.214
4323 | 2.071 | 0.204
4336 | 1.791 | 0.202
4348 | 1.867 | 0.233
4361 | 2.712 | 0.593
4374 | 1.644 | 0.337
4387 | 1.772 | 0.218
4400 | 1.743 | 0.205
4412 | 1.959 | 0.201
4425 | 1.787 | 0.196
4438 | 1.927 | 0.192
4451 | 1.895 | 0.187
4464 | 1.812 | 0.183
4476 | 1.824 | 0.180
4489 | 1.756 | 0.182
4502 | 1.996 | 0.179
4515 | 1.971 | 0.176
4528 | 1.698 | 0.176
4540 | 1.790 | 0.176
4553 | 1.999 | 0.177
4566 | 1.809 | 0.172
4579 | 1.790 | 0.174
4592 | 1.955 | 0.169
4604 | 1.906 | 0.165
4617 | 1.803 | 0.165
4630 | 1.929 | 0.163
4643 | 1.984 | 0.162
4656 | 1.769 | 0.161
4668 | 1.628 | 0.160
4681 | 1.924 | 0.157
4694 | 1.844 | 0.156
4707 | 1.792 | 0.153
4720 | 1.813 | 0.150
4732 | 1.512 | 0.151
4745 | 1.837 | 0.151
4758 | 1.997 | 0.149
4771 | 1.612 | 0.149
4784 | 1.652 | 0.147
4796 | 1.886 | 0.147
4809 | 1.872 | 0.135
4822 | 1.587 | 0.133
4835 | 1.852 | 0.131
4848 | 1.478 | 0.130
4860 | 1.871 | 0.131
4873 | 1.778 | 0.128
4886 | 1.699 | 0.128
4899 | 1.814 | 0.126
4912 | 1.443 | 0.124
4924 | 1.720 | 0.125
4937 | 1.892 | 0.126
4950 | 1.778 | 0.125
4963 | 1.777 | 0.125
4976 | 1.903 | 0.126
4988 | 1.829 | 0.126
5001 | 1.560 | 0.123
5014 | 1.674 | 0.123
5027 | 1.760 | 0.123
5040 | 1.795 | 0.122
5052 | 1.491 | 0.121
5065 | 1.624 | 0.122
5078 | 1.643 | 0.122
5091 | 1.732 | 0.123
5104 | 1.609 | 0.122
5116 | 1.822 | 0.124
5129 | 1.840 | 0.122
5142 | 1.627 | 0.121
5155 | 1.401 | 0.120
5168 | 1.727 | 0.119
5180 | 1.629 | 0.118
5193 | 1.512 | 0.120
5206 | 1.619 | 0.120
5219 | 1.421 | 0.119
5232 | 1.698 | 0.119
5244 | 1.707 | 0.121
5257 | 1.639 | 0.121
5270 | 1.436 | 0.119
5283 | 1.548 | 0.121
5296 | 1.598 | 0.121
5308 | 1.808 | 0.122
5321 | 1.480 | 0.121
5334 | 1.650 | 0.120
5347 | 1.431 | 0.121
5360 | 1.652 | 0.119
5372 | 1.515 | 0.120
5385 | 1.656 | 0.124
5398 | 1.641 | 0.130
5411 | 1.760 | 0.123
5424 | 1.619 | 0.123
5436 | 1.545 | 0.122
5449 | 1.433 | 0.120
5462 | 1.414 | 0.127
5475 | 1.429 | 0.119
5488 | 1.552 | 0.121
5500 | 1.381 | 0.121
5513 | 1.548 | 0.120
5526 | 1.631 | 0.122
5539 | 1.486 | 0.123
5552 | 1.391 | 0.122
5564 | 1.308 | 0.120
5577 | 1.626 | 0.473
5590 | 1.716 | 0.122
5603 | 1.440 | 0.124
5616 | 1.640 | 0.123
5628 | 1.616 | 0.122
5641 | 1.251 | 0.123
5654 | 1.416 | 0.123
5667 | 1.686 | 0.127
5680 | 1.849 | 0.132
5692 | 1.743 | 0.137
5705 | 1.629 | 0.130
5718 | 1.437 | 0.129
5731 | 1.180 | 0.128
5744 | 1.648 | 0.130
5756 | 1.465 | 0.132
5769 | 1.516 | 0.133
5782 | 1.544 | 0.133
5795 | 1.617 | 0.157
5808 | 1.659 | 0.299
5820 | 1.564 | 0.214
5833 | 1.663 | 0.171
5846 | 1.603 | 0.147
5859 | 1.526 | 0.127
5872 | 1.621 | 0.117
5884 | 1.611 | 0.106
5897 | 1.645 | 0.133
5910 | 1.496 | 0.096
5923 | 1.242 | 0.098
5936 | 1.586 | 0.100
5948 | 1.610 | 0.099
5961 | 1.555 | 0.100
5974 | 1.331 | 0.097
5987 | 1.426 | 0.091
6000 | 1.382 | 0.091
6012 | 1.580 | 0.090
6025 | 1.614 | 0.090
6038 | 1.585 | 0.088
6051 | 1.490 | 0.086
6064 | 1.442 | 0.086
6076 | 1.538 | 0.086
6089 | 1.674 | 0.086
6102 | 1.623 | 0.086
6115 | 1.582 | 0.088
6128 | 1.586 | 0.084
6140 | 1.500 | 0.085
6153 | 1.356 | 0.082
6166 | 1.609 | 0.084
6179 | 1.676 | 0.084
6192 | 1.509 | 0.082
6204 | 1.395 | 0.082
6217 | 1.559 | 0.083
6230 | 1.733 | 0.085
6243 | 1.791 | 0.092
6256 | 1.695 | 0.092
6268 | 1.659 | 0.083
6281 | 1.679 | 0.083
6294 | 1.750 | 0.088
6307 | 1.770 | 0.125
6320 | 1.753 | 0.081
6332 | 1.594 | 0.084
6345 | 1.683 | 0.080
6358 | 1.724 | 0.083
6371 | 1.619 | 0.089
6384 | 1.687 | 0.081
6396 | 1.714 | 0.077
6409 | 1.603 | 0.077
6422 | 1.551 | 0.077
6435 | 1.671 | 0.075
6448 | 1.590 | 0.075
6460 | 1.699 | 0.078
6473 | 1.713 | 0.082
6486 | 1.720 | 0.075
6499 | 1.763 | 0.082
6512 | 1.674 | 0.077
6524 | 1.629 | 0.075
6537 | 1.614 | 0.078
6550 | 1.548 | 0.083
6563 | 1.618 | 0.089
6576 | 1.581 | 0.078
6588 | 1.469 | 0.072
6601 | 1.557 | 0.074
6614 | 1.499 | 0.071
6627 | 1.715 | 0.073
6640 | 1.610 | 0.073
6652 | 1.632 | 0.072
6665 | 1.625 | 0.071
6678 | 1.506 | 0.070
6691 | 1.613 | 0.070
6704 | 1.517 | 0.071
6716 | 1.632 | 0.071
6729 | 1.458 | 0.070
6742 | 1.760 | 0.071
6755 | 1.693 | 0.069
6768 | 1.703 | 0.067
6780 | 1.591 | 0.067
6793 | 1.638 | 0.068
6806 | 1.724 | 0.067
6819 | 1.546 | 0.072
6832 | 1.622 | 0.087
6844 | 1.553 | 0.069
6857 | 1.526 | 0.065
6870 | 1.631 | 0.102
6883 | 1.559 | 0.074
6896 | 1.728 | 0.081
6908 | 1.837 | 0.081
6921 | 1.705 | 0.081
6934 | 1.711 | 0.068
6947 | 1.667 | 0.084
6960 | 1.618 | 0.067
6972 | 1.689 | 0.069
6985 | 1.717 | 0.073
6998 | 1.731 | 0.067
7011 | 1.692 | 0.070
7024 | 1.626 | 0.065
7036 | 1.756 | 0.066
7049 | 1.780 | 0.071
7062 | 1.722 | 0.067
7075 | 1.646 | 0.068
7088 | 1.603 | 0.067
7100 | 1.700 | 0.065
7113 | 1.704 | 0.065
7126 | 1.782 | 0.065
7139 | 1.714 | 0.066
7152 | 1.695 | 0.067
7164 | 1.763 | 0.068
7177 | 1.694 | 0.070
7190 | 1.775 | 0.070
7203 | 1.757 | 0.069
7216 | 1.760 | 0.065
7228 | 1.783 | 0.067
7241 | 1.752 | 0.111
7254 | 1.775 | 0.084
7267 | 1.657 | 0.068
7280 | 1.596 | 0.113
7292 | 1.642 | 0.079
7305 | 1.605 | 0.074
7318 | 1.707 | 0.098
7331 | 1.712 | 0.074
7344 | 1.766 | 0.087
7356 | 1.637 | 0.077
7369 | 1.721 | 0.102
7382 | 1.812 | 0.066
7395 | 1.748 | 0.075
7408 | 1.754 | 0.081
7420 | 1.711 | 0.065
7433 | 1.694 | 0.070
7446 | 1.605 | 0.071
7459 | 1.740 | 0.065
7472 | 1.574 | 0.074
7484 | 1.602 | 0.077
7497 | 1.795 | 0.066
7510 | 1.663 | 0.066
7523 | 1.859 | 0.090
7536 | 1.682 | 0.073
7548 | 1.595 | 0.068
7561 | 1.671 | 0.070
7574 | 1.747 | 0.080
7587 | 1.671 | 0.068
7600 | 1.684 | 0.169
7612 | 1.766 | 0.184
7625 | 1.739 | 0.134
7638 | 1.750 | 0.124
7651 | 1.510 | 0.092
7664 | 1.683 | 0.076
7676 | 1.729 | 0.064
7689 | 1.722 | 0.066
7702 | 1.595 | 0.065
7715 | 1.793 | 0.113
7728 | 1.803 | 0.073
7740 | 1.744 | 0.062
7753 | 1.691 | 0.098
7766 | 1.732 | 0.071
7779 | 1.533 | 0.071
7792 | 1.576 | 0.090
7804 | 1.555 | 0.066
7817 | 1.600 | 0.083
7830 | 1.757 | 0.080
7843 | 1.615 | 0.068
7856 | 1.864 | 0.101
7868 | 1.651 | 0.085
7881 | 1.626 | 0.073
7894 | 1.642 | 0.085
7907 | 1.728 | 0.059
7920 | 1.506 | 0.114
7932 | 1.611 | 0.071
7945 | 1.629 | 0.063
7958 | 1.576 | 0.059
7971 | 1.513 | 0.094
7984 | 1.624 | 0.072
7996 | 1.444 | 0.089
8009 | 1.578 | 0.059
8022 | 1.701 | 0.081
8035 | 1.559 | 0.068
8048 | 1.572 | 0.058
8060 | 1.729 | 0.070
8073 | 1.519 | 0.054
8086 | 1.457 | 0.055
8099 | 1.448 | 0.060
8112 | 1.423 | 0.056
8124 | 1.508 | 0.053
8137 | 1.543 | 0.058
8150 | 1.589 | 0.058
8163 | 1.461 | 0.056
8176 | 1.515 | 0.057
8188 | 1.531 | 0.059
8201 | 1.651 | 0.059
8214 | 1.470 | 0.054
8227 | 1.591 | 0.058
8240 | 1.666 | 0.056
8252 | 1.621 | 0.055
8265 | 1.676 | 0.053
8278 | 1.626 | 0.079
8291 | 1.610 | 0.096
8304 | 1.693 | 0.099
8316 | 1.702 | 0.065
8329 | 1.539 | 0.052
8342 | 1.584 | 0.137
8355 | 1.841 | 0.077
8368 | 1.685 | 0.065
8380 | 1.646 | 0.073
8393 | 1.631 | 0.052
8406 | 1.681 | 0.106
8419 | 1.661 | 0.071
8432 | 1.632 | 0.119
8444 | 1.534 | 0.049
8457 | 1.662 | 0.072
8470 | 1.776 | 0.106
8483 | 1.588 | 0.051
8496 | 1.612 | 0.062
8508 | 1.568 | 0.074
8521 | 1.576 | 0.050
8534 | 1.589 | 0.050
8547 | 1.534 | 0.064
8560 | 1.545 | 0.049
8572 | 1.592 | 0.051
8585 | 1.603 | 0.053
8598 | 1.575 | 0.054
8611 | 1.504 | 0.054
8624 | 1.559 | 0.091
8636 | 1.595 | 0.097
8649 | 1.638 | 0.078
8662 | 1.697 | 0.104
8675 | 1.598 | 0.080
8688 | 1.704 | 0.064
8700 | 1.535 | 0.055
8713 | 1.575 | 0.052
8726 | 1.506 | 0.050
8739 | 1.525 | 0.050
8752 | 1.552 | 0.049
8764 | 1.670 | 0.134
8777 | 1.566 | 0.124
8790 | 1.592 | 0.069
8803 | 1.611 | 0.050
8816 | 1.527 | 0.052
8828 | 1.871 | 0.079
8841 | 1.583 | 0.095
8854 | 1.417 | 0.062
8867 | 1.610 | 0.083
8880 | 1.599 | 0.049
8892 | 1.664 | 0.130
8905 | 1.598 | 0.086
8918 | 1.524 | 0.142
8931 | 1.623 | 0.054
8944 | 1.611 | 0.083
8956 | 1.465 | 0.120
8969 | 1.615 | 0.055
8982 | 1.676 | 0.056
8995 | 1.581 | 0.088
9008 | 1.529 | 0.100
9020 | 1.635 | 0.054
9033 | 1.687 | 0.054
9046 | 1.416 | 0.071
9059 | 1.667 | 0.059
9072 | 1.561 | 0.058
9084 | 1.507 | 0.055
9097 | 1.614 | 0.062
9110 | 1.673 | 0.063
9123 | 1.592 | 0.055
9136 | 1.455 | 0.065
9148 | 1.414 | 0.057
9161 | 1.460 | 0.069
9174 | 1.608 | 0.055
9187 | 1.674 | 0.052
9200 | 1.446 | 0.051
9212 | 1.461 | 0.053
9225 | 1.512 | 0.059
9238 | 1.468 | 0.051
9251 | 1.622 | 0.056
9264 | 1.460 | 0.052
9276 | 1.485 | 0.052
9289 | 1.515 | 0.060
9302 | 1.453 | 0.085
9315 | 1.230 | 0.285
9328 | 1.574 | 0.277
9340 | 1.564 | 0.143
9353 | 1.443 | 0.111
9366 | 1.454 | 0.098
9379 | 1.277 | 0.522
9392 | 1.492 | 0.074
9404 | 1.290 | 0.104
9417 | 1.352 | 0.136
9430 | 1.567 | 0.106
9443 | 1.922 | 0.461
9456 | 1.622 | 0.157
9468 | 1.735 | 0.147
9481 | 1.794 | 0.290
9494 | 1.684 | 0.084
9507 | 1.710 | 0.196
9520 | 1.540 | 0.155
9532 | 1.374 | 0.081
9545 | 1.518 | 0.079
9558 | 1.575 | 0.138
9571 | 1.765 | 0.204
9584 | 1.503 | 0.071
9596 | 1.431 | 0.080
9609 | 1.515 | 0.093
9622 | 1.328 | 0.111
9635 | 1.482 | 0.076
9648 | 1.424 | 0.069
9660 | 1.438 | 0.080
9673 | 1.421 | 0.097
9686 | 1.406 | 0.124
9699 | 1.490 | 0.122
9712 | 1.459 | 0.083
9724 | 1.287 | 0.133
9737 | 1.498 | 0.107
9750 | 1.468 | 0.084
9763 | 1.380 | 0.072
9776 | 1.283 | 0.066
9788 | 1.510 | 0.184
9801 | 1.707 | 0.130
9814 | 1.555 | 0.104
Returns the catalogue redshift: 0.562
